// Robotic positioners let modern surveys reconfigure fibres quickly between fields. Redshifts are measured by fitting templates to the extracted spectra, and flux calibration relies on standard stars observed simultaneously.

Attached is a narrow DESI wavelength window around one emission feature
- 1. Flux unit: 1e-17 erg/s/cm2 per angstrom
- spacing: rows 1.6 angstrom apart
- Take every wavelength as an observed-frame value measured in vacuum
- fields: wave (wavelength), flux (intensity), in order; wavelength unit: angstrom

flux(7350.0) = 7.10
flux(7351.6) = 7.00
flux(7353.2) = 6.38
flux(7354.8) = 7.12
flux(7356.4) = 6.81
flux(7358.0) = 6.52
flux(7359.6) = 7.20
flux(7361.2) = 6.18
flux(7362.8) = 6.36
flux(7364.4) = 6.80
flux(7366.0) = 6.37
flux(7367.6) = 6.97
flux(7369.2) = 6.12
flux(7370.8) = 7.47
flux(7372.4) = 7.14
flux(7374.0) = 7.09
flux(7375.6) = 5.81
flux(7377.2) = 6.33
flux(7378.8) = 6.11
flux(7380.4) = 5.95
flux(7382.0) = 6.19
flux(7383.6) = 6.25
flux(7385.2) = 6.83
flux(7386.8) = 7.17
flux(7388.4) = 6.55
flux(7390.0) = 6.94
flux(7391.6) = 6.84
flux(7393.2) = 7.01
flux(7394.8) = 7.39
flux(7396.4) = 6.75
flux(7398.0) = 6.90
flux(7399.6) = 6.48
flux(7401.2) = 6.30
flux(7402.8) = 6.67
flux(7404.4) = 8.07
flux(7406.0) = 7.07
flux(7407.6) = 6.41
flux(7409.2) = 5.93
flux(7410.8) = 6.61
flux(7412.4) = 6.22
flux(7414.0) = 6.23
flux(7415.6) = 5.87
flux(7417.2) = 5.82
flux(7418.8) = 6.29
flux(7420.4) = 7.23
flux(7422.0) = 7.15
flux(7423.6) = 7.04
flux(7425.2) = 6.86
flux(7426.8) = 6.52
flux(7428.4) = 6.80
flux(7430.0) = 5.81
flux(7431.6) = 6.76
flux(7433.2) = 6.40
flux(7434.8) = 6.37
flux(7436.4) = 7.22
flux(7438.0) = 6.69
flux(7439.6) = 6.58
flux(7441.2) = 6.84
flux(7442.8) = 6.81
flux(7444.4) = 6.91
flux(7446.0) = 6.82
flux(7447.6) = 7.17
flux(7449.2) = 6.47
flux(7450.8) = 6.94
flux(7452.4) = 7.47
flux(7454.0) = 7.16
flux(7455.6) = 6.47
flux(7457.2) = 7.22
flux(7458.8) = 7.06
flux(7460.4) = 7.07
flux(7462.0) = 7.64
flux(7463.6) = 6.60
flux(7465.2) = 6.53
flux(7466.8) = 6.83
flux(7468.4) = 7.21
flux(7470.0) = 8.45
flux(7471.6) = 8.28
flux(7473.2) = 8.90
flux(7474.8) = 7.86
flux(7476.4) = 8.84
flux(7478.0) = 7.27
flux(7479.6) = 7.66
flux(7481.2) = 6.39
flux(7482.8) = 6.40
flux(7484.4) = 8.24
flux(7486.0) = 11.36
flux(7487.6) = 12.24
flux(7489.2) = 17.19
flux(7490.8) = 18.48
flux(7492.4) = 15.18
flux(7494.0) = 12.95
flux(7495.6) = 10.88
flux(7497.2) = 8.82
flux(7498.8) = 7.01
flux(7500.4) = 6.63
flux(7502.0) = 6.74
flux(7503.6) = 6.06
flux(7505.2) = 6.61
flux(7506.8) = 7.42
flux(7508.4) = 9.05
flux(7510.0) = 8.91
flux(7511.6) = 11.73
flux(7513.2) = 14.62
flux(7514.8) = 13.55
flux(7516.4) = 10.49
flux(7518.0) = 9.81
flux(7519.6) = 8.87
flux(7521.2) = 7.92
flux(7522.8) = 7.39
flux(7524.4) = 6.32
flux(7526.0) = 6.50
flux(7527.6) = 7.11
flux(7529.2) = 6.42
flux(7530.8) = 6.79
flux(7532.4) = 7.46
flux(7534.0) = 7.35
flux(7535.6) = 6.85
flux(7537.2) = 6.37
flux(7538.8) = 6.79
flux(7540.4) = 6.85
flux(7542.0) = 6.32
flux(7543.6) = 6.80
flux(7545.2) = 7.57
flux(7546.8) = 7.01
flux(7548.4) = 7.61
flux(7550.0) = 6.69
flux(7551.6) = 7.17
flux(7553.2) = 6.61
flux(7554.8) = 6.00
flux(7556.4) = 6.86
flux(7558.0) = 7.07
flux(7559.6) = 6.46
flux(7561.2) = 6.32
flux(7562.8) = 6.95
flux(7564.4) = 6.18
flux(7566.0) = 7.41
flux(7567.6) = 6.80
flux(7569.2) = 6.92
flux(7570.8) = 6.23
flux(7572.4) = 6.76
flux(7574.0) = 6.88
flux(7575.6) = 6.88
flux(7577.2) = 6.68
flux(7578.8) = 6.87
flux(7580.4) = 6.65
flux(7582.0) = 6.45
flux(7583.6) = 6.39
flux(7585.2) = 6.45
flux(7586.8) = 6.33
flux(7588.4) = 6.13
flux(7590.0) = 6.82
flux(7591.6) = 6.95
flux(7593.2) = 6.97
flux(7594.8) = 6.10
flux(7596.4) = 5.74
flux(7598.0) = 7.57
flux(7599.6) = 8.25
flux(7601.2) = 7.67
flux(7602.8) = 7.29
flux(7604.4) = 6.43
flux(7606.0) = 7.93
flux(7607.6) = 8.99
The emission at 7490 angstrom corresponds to Halpha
